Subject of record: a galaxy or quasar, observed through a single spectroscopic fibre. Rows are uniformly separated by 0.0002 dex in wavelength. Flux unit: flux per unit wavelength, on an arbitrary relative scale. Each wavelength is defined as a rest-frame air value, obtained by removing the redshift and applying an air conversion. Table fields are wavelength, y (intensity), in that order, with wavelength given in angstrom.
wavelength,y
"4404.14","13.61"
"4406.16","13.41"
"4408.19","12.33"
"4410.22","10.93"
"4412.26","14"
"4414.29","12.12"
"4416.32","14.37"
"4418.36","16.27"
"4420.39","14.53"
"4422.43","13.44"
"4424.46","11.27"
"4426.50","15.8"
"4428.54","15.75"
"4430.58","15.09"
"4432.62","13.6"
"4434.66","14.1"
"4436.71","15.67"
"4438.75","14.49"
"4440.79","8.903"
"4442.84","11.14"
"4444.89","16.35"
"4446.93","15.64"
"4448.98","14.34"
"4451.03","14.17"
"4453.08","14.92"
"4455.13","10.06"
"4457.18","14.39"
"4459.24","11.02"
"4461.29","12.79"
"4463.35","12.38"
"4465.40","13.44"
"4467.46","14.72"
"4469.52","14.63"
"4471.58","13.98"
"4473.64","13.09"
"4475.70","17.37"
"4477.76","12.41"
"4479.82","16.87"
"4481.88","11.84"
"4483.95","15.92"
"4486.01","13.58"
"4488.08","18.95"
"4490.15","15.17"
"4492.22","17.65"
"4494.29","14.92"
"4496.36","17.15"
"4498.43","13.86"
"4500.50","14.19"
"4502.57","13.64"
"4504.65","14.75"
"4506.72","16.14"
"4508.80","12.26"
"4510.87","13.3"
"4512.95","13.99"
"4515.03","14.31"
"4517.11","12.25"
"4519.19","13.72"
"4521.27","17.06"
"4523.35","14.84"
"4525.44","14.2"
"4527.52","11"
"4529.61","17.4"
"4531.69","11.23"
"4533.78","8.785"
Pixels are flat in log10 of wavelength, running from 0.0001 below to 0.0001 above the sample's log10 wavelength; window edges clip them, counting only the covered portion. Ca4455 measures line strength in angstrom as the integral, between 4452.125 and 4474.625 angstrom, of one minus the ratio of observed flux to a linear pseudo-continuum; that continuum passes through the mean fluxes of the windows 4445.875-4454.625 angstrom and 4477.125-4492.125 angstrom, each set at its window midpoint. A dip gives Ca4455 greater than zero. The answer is 2.4 angstrom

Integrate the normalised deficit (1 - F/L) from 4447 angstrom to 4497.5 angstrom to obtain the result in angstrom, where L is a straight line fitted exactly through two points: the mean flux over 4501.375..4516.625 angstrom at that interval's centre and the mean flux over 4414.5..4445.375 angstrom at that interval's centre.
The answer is -1.6 angstrom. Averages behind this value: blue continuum 14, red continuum 14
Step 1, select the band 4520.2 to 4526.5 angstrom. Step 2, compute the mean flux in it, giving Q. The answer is 15.3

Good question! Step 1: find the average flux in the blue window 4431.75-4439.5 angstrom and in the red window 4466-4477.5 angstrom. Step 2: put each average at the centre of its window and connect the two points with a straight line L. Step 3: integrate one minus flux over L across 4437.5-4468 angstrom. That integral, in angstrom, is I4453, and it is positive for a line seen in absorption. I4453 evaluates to 2.7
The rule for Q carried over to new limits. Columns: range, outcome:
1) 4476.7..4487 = 14.1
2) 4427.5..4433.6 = 14.8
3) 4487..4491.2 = 17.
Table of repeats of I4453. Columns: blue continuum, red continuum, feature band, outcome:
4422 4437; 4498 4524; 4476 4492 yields -1.1 angstrom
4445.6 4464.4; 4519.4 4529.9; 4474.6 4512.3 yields -2.5 angstrom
